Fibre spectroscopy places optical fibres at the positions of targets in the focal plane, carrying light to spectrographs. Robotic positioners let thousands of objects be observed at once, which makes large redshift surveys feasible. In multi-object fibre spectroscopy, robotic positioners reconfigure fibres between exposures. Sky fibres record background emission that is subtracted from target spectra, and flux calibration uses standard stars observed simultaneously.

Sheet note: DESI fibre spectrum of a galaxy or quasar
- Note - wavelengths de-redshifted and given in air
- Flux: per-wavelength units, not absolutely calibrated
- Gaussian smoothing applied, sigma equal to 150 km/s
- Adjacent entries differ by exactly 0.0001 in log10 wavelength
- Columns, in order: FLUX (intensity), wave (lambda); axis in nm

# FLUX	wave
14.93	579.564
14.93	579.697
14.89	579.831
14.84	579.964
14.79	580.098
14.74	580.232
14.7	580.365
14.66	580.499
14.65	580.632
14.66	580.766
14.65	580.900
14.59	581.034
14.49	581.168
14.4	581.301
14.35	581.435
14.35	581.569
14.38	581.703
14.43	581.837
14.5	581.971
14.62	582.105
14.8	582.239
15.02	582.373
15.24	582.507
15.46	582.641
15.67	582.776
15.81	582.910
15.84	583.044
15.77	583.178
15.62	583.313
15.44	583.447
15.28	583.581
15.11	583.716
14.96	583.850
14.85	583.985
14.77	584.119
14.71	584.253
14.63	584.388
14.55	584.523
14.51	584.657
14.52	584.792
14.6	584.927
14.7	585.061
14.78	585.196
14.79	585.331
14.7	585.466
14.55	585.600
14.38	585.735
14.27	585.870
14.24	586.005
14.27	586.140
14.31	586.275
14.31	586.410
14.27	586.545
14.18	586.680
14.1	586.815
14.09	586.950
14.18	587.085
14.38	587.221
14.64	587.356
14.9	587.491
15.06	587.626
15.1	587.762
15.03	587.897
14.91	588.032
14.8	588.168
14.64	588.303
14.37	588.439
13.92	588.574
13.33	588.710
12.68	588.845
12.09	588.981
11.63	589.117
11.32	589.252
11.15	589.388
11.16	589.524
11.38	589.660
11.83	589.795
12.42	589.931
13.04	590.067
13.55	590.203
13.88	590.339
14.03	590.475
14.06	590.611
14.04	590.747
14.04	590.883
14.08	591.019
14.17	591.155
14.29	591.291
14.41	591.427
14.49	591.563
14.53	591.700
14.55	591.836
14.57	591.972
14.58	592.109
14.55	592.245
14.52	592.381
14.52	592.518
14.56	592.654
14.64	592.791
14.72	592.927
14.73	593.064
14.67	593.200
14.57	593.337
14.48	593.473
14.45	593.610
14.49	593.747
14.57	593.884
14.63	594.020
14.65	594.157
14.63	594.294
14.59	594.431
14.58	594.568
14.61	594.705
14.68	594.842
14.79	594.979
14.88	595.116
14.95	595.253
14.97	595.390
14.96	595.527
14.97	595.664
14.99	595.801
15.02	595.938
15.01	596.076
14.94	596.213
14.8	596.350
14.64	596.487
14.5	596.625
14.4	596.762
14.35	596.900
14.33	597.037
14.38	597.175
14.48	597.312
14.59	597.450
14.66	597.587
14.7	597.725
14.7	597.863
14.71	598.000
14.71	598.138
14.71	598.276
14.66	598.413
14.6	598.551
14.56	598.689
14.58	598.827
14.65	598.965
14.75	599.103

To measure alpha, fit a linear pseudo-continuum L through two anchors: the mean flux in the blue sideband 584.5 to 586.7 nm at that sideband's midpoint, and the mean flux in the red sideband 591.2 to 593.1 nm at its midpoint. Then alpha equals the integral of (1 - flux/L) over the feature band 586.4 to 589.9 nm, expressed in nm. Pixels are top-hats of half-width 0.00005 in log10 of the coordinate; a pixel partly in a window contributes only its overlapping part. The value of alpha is 0.22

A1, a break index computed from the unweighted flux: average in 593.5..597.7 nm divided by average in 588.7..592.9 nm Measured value 1.1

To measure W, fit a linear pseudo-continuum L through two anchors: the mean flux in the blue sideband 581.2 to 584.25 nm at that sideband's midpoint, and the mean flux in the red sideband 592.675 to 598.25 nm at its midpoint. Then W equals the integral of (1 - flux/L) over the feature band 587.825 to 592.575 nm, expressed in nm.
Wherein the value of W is 0.39 nm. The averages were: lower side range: 15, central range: 13.6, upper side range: 14.7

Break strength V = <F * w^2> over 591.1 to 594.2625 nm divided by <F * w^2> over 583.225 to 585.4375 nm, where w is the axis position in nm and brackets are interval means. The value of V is 1.0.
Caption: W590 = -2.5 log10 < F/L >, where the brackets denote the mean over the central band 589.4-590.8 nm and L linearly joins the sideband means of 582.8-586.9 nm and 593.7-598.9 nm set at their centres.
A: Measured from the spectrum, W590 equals 0.15 mag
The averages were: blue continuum 14.8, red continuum 14.7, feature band 12.9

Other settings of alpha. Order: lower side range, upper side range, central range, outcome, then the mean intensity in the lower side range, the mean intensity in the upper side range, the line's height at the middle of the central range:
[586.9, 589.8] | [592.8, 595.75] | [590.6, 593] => -0.04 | 13.5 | 14.7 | 14.2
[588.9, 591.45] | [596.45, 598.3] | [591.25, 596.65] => -0.35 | 13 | 14.6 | 13.8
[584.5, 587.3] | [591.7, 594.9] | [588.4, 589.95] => 0.24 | 14.4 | 14.6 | 14.5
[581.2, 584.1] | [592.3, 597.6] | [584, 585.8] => 0.04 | 15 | 14.7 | 15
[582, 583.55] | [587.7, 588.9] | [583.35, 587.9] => 0.06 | 15.4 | 14.3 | 14.8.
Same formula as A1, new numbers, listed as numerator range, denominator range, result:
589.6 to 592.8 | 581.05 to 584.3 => 0.93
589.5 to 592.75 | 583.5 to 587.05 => 0.95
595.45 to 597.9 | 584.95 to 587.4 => 1.02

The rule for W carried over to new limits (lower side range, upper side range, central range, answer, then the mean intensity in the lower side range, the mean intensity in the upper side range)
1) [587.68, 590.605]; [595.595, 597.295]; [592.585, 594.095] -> -0.059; 13.2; 14.7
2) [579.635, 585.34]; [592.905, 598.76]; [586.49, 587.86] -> 0.027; 14.9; 14.7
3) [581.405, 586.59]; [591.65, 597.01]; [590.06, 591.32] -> 0.066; 14.8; 14.7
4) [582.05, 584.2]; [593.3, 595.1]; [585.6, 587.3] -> 0.091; 15.3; 14.6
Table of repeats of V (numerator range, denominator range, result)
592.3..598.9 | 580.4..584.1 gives 1.03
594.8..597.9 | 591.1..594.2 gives 1.03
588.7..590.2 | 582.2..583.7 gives 0.80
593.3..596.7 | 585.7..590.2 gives 1.11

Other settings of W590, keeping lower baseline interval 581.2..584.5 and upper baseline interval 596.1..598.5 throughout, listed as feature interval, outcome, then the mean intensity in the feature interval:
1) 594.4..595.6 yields -0.01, 14.8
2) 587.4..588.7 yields 0.01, 14.7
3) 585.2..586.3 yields 0.03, 14.5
